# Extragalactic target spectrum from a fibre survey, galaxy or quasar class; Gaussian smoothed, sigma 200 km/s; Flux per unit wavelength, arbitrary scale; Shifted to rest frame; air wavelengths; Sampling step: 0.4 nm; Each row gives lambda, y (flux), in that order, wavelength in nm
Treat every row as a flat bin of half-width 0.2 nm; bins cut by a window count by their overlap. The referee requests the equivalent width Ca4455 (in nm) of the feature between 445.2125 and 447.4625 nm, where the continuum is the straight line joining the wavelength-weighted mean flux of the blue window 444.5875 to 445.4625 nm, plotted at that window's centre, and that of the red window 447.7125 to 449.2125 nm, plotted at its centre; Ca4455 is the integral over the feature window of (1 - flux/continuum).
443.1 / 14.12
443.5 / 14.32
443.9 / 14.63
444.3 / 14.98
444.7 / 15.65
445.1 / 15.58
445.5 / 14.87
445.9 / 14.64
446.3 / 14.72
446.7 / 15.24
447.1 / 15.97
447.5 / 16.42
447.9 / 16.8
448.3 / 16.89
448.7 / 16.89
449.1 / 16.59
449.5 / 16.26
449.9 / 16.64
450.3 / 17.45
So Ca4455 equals 0.11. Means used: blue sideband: 15.5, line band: 15.2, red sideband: 16.8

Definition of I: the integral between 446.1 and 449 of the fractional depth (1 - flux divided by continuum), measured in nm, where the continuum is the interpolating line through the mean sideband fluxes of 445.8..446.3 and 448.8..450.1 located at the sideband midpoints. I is -0.12 nm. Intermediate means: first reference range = 14.7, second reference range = 16.5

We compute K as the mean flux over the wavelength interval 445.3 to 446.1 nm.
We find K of 14.8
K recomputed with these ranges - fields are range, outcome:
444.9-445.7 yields 15.2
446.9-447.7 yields 16.2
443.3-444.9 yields 14.9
